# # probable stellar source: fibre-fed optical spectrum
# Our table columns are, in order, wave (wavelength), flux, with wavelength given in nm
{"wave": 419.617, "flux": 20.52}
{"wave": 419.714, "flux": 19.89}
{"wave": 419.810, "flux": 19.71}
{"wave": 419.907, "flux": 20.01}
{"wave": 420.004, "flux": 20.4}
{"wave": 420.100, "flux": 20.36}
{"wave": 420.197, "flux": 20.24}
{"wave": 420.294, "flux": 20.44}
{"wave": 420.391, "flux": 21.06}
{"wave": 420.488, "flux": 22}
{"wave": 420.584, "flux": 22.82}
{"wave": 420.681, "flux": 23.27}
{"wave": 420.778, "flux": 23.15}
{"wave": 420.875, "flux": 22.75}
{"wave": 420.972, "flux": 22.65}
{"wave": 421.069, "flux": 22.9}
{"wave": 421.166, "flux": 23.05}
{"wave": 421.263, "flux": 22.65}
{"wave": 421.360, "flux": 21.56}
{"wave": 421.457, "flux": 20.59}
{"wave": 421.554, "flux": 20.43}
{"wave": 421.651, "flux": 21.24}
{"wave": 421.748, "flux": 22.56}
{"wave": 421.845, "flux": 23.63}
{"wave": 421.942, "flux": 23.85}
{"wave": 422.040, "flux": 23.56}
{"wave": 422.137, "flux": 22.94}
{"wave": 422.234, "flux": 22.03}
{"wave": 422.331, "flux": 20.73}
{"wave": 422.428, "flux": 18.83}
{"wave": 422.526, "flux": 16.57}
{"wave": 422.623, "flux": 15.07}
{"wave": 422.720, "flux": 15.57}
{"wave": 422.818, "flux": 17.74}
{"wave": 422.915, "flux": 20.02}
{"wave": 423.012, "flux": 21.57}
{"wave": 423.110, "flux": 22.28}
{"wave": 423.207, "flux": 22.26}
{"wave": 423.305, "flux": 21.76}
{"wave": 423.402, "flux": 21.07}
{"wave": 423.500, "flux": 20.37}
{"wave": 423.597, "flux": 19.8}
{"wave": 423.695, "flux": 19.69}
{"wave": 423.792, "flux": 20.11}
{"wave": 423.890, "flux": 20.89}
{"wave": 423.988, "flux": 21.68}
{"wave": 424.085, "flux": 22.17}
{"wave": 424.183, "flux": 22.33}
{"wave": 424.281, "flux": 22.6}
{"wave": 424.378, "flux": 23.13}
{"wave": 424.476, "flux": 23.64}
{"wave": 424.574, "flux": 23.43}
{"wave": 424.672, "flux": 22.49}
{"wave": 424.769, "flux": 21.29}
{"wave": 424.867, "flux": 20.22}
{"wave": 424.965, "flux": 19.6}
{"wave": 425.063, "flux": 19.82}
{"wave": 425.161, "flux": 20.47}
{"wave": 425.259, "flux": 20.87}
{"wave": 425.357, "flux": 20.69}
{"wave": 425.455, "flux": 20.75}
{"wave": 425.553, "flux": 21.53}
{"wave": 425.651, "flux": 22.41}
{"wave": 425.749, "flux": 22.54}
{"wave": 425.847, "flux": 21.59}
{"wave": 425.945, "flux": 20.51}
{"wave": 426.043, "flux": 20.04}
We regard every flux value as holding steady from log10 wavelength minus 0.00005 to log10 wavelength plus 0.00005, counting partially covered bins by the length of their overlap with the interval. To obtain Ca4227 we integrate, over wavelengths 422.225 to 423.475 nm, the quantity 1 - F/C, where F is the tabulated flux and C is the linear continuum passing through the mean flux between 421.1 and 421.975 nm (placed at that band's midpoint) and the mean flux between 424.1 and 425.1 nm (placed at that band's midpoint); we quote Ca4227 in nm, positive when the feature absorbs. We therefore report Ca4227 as 0.14 nm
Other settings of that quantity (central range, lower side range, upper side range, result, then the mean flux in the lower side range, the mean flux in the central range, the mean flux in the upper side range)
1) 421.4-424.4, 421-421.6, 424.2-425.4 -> 0.121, 21.9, 20.9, 21.5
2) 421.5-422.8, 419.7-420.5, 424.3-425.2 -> 0.028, 20.4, 20.5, 21.6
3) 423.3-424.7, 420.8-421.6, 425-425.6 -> -0.037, 22.1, 21.7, 20.6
